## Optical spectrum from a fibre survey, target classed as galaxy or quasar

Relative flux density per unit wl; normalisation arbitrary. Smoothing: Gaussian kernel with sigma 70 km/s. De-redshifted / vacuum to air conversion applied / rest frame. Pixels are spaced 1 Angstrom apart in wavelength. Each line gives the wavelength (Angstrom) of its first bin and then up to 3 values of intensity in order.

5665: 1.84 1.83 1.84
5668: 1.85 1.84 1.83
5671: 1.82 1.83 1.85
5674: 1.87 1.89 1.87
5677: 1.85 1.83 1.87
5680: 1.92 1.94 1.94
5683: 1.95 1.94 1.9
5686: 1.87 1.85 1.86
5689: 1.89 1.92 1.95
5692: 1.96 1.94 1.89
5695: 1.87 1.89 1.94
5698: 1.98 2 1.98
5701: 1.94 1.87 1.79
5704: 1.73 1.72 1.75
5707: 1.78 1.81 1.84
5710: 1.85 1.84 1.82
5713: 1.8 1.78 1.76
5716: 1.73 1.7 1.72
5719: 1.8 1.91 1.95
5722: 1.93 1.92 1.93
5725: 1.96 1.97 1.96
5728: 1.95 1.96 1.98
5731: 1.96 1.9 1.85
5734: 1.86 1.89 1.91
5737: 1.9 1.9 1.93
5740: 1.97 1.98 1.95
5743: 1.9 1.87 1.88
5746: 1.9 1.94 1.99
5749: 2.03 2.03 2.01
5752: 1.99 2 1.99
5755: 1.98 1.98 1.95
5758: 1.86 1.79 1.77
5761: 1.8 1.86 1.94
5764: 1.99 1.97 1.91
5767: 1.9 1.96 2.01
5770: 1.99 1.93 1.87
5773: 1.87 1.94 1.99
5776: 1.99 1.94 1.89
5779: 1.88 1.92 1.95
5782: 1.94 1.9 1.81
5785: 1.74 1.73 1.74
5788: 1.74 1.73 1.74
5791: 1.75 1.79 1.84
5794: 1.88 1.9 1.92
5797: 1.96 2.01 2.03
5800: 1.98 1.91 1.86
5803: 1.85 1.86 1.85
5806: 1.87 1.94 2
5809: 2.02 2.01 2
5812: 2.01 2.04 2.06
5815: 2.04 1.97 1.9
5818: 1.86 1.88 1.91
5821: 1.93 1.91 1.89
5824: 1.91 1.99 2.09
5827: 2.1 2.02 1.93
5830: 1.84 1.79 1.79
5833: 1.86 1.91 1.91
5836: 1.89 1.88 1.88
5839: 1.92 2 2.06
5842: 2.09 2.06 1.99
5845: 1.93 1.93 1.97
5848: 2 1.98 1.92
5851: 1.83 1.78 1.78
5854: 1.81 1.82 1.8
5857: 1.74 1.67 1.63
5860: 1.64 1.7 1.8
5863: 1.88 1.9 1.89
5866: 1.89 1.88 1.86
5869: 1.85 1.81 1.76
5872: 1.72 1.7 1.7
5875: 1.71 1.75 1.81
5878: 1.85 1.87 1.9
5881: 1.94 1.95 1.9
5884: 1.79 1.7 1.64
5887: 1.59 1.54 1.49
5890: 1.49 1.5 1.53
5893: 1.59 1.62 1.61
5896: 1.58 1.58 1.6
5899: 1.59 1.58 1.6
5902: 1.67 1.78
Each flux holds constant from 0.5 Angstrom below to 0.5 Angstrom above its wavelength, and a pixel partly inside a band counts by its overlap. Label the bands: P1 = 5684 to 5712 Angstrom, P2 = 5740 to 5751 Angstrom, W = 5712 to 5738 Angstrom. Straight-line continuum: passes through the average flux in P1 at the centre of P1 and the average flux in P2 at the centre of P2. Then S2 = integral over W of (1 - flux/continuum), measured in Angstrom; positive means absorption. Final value 0.5 Angstrom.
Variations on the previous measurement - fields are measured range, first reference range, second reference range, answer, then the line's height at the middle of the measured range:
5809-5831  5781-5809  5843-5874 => -1.3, 1.85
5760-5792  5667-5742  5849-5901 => -1.0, 1.82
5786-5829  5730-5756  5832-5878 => -0.7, 1.89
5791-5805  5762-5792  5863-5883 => -0.2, 1.87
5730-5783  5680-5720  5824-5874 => -1.8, 1.87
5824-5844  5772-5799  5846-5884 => -1.2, 1.84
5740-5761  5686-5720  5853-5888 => -1.2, 1.83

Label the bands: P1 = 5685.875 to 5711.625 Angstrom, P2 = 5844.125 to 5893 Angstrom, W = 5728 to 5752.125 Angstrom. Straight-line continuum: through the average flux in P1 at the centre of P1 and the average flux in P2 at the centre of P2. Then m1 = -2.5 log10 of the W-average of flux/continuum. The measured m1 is -0.05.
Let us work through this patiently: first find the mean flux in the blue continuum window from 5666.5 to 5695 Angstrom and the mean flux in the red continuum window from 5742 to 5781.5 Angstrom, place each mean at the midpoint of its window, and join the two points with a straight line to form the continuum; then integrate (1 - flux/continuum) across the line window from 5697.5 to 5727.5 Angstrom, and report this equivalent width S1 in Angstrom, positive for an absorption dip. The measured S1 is 0.8 Angstrom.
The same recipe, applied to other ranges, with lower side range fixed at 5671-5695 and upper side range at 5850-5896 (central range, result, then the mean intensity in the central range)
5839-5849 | -1.3 Angstrom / 2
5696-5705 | -0.1 Angstrom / 1.89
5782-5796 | 0.1 Angstrom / 1.8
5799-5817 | -1.6 Angstrom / 1.96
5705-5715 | 0.4 Angstrom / 1.8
